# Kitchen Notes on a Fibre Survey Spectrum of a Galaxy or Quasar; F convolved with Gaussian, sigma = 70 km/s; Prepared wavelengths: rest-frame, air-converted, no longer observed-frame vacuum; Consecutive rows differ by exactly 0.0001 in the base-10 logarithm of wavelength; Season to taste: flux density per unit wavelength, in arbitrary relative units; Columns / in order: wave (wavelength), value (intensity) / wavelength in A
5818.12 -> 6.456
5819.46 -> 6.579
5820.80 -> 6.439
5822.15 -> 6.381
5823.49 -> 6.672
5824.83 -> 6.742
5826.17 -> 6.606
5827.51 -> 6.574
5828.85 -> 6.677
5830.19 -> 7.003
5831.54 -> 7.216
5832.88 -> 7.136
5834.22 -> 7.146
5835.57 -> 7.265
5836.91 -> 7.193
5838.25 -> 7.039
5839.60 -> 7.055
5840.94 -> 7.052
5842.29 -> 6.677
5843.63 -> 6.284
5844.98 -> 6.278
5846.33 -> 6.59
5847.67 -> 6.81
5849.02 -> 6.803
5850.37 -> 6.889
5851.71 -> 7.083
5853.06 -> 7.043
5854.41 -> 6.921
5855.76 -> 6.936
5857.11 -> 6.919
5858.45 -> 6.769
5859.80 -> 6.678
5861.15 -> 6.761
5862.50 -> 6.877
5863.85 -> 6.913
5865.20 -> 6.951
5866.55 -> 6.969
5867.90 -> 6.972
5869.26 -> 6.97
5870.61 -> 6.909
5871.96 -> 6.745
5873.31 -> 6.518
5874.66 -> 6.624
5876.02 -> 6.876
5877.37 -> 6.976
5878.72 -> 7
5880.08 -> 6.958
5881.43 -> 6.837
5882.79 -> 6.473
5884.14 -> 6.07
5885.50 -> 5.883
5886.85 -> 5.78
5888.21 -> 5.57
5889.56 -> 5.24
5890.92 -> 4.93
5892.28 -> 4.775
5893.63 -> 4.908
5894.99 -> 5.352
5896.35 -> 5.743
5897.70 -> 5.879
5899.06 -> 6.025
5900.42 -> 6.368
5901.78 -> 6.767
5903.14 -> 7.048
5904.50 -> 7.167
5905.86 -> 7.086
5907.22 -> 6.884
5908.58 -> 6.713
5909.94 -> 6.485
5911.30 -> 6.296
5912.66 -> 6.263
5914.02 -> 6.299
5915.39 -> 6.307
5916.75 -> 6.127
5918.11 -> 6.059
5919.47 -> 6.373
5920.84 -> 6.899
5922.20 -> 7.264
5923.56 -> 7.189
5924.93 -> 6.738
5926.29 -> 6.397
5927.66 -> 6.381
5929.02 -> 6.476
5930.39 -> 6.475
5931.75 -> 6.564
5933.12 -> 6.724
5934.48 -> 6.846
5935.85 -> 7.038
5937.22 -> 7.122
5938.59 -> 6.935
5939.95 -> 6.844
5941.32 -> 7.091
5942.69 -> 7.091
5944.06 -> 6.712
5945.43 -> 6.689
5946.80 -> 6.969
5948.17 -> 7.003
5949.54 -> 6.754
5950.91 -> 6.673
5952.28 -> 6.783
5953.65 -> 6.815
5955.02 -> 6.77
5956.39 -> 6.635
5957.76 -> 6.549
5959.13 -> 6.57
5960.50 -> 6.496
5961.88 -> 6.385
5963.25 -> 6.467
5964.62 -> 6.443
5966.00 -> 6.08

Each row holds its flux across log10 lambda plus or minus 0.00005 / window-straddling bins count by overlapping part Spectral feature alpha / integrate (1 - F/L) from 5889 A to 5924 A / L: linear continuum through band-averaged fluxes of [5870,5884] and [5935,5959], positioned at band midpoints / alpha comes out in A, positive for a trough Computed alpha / 2.8 A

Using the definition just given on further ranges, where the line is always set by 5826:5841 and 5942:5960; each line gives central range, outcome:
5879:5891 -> 1.5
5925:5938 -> 0.3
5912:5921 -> 0.7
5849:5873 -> 0.2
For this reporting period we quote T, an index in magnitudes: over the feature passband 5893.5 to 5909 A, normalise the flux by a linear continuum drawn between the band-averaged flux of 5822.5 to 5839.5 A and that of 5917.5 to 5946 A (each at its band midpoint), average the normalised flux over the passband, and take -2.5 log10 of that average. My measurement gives 0.07 mag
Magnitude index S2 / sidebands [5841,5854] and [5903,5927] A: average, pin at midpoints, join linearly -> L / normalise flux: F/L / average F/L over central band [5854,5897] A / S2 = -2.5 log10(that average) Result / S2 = 0.05 mag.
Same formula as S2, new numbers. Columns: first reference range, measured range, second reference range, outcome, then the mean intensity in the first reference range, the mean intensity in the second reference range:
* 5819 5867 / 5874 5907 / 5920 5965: 0.10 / 6.83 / 6.75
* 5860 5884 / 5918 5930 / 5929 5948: 0.03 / 6.82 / 6.84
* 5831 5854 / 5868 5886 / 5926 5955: 0.03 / 6.91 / 6.78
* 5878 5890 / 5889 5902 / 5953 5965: 0.13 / 6.22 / 6.58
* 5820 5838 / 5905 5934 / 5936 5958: 0.04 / 6.85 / 6.85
